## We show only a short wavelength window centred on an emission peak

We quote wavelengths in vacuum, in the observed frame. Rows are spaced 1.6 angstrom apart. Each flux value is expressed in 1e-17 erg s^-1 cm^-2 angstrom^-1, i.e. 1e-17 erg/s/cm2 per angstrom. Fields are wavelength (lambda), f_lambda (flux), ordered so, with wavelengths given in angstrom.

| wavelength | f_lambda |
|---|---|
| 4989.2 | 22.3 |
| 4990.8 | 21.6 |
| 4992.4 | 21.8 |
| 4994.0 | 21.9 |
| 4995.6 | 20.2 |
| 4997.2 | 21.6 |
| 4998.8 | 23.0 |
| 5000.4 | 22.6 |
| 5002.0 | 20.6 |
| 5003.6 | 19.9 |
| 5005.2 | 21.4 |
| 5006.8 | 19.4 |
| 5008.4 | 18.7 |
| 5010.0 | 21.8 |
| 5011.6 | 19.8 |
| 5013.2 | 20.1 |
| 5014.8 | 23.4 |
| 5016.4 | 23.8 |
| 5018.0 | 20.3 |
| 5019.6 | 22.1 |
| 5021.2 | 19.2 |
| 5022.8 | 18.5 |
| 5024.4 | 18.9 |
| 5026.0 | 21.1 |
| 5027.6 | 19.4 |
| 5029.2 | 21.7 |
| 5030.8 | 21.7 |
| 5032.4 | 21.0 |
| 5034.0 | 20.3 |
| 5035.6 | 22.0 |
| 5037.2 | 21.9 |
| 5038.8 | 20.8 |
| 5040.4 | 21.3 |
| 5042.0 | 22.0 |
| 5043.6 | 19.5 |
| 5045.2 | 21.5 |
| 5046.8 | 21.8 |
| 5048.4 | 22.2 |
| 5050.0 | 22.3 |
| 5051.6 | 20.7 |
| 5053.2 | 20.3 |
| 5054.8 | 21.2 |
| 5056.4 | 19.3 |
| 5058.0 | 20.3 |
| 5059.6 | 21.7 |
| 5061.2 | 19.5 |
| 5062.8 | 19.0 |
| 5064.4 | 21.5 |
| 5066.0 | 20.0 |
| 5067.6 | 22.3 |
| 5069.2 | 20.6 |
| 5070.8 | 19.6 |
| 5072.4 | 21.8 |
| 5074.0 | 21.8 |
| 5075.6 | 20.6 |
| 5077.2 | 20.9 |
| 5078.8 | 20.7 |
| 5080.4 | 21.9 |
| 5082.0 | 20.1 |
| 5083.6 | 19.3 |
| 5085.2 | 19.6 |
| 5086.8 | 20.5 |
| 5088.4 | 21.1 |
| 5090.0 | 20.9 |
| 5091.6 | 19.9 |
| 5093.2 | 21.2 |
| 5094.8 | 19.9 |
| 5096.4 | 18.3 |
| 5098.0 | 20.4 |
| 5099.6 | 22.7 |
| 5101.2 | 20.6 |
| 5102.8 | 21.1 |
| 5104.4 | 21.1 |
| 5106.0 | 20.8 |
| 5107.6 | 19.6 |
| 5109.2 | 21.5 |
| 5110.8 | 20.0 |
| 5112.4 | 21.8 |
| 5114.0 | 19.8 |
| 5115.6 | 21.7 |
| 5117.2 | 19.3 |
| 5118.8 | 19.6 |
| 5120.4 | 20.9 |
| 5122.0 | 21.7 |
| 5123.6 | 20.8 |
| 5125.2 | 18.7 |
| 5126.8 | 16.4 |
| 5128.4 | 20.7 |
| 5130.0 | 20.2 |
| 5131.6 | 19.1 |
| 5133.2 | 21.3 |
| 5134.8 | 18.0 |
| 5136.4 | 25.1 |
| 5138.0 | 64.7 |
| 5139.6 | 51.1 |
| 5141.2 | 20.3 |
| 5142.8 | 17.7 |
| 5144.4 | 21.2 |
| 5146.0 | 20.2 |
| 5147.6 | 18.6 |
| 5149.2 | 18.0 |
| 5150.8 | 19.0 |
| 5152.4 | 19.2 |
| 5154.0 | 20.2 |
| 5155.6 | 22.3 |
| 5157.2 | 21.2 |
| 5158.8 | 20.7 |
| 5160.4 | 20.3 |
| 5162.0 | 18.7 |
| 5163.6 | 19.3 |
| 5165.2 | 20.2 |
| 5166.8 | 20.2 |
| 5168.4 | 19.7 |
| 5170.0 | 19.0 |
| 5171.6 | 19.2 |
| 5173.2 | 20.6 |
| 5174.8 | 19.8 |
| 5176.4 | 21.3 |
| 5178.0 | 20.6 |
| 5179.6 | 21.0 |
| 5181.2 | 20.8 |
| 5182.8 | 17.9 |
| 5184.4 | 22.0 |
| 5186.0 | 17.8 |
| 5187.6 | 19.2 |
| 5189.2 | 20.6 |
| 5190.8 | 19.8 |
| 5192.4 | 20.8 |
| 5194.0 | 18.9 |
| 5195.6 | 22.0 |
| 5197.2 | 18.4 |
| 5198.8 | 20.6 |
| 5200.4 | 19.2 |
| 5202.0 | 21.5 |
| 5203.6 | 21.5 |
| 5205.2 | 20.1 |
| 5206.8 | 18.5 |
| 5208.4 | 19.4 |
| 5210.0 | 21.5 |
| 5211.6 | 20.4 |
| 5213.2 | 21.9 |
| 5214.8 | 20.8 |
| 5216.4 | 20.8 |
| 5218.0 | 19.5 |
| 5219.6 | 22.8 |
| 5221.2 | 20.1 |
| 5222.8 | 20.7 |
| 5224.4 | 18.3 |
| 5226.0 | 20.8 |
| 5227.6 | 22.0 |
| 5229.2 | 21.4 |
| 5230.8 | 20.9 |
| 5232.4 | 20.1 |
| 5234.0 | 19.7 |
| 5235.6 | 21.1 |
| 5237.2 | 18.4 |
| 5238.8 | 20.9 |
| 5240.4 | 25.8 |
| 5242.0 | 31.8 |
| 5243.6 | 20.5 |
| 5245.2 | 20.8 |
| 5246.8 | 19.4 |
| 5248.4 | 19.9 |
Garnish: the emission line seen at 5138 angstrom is Hbeta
